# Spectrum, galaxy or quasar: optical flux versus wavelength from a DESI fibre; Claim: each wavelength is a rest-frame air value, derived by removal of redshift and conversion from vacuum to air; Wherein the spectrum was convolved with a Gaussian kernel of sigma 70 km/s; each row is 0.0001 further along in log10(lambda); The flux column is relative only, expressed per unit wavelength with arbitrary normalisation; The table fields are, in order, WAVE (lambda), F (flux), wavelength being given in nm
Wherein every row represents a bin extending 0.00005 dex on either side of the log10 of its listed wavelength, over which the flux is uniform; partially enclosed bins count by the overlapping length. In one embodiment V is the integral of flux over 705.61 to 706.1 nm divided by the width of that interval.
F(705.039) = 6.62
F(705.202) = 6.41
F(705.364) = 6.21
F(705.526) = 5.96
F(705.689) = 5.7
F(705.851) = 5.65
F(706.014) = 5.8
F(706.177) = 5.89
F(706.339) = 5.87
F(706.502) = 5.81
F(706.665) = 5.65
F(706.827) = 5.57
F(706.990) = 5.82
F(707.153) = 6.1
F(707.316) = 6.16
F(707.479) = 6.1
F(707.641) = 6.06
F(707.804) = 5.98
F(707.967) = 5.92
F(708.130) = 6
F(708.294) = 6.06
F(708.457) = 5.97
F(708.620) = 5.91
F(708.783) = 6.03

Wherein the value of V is 5.71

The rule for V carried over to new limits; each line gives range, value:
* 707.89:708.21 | 5.96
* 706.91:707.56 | 6.05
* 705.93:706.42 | 5.85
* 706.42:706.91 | 5.68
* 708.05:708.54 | 6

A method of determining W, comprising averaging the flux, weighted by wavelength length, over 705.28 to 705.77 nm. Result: 5.97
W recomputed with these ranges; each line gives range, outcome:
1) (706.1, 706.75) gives 5.81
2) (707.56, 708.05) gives 5.99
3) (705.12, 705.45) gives 6.31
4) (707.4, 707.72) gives 6.1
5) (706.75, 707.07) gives 5.69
